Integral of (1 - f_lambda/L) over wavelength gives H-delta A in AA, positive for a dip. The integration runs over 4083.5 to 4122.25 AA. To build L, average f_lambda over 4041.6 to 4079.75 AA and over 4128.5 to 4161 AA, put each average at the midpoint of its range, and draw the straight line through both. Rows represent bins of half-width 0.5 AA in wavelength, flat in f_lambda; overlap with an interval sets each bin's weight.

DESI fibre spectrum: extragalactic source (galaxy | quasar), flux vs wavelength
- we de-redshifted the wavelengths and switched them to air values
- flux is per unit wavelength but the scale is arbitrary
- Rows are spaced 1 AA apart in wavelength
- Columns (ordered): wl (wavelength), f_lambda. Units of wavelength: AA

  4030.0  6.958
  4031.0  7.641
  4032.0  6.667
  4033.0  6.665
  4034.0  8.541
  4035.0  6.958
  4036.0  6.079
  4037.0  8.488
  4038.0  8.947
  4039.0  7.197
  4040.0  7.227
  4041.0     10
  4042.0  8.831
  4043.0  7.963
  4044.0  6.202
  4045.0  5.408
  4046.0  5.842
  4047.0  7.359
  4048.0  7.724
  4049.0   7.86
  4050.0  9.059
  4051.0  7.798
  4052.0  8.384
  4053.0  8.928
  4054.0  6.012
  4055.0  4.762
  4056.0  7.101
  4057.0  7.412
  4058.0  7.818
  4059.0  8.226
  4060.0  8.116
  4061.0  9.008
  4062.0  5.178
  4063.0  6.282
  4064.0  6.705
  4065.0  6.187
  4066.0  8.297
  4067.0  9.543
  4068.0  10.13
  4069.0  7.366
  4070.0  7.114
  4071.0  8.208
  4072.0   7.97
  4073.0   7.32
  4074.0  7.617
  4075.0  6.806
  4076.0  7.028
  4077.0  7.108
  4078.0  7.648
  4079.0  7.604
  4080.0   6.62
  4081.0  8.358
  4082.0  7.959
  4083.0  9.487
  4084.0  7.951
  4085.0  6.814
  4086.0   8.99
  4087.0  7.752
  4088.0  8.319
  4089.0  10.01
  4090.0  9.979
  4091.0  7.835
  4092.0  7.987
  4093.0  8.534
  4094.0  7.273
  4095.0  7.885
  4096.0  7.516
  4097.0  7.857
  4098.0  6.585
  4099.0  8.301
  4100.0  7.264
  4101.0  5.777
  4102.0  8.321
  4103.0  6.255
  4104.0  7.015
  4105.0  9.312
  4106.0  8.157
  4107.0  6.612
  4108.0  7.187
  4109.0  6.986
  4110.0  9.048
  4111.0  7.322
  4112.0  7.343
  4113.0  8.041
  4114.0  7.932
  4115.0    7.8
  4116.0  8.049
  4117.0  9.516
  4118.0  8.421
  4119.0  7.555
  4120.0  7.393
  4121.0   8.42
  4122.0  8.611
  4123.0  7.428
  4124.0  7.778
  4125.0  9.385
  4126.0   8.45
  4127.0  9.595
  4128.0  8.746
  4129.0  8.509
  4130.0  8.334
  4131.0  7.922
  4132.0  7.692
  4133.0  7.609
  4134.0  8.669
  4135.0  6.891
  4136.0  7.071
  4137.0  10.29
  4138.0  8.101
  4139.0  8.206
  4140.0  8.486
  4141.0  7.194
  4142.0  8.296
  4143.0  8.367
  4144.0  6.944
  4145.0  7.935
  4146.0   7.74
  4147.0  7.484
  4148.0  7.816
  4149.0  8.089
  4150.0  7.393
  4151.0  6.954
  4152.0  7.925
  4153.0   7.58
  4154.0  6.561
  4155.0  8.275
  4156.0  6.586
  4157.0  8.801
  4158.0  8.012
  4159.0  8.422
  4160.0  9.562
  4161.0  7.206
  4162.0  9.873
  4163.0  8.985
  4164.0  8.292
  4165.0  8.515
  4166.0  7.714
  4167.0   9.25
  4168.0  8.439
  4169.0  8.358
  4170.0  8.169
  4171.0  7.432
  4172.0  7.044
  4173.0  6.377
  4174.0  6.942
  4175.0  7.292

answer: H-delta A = -1.0 AA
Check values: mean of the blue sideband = 7.46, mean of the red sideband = 7.92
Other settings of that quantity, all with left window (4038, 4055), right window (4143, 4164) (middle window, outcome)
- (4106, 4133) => -0.9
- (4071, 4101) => -0.6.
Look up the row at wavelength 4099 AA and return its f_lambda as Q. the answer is 8.301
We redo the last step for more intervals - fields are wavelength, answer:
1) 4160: 9.562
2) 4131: 7.922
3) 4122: 8.611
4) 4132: 7.692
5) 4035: 6.958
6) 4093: 8.534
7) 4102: 8.321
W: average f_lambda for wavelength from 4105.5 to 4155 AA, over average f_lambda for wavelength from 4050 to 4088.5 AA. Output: 1.04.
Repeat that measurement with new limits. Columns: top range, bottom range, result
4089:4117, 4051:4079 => 1.04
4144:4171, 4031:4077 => 1.07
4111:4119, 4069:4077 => 1.09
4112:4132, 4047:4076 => 1.09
